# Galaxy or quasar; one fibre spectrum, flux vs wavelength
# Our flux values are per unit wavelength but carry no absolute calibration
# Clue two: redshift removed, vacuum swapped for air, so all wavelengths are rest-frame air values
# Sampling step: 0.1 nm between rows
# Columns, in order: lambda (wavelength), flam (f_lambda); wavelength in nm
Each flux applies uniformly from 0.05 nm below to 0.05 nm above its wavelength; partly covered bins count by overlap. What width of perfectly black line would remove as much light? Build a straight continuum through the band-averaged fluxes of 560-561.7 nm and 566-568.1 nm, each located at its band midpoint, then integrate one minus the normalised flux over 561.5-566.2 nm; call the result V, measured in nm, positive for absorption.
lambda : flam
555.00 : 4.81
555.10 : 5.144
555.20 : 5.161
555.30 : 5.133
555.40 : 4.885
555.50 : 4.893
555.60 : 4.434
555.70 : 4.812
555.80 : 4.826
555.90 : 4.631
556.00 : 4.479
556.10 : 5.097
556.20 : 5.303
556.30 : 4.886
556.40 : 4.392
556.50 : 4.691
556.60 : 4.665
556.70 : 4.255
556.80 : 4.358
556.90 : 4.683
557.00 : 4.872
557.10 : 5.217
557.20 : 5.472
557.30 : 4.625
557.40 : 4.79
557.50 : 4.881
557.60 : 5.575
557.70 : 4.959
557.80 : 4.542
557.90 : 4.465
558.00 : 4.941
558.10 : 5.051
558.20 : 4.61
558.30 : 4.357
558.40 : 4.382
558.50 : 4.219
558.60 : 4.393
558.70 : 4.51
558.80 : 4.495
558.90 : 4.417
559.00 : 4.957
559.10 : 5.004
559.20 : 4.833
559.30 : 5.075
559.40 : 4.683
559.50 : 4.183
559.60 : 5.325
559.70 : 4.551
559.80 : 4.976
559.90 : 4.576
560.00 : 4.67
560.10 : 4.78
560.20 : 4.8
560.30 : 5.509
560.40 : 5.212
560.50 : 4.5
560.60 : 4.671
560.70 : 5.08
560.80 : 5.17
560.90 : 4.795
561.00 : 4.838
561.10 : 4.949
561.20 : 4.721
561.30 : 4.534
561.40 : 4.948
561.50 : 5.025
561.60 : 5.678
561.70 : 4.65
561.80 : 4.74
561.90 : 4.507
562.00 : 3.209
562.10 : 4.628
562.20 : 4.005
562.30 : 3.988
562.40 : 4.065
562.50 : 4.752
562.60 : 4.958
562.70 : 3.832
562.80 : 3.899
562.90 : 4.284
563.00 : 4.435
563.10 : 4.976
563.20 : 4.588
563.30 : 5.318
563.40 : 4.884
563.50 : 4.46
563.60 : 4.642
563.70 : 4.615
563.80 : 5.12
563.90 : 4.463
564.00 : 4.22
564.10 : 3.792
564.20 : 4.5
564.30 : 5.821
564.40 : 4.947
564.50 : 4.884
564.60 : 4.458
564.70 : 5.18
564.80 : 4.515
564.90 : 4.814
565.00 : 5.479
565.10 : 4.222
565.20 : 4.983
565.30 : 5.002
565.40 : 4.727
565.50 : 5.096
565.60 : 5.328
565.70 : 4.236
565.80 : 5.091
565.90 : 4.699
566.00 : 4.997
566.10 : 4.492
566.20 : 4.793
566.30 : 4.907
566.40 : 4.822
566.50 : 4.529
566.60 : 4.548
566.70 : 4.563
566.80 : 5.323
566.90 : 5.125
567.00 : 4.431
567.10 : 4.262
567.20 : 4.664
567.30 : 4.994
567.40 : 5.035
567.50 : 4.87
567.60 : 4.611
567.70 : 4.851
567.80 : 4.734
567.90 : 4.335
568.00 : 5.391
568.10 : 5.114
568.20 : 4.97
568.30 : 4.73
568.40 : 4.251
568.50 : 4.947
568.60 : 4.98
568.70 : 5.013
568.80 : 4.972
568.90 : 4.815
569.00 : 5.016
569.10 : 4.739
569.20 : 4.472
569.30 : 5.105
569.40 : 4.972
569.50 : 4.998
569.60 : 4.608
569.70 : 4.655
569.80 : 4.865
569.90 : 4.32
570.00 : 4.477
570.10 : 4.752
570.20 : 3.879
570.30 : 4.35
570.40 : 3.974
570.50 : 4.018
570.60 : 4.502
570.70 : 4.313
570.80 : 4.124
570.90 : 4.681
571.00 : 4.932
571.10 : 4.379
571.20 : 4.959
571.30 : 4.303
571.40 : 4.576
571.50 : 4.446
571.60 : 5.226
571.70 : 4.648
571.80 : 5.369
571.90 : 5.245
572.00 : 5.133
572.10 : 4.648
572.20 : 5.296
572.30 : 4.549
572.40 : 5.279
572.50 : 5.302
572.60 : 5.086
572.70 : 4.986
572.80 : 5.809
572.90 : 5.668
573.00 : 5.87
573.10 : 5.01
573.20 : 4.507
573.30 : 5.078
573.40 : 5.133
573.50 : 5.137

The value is 0.19 nm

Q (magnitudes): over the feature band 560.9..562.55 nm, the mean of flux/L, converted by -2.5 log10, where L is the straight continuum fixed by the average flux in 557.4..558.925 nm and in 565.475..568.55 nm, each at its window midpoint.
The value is 0.03 mag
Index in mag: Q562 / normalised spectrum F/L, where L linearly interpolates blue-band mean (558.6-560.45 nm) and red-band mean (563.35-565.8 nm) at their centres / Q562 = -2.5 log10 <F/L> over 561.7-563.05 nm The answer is 0.124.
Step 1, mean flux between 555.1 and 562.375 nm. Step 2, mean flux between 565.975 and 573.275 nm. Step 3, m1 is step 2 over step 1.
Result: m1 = 1.0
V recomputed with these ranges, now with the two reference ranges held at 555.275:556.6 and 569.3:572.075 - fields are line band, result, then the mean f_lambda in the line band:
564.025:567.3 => -0.072 nm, 4.79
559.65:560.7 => -0.020 nm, 4.84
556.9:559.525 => 0.007 nm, 4.75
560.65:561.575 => -0.035 nm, 4.92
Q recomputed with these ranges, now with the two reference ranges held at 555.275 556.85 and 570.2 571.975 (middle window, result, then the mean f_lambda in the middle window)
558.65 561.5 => -0.03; 4.82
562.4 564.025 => 0.02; 4.58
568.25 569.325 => -0.05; 4.82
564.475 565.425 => -0.04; 4.83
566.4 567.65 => -0.03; 4.75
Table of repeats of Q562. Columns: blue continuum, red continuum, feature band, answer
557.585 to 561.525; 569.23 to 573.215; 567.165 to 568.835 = -0.014 mag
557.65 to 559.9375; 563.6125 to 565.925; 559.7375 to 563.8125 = 0.012 mag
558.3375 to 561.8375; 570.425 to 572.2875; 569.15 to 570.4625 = 0.034 mag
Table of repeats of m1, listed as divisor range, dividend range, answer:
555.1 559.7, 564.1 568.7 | 1.01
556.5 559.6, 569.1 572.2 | 0.98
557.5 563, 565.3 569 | 1.03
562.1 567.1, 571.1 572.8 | 1.06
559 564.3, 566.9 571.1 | 1.00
